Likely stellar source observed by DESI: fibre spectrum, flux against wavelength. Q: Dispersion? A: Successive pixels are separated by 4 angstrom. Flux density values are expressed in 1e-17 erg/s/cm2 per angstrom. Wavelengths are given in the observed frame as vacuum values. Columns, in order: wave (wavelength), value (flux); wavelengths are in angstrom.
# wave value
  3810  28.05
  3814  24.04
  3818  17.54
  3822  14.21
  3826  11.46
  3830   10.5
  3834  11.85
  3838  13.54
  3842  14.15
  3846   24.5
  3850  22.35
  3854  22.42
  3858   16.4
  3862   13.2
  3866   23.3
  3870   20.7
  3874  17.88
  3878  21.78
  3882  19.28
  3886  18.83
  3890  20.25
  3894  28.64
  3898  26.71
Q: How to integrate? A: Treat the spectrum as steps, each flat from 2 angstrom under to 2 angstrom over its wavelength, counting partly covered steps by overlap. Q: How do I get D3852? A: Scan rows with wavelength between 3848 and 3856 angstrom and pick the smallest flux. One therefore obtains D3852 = 22.35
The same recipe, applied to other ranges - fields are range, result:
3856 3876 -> 13.2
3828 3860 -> 10.5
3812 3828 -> 11.46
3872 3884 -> 17.88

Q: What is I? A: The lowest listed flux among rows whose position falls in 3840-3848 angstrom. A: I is 14.15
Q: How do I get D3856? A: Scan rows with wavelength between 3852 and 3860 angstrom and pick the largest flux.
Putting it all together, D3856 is 22.42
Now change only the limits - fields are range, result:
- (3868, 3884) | 21.78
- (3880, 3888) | 19.28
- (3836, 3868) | 24.5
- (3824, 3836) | 11.85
